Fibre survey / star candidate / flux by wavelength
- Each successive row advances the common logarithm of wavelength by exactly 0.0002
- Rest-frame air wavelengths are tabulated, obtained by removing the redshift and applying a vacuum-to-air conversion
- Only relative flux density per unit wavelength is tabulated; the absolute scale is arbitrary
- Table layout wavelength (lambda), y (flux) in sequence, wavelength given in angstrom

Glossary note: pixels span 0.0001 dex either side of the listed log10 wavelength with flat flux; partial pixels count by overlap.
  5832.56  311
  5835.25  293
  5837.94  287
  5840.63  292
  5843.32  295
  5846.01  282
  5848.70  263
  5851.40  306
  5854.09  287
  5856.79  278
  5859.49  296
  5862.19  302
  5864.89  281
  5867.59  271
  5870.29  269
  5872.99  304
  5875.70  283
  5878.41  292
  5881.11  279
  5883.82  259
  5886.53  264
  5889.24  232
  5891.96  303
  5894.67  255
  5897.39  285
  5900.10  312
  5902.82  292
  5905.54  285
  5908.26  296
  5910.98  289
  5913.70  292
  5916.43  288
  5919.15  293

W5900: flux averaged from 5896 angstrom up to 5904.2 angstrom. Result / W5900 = 296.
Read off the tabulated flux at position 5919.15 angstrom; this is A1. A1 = 293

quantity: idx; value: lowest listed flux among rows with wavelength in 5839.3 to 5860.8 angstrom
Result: 263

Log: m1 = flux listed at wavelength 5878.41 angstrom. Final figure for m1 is 292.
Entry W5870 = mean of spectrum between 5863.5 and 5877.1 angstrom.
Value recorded 282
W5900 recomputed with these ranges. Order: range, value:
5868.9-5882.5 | 285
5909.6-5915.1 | 290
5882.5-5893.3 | 264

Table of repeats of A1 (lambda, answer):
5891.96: 303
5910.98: 289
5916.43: 288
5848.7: 263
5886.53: 264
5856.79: 278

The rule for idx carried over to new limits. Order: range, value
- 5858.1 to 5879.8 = 269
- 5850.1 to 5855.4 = 287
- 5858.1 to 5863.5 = 296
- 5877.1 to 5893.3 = 232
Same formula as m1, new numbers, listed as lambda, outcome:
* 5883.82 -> 259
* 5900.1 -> 312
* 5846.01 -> 282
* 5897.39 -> 285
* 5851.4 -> 306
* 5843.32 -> 295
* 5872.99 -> 304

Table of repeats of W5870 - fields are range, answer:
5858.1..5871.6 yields 284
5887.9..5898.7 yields 269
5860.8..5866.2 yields 292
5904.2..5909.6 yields 291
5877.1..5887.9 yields 274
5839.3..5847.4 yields 290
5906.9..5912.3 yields 293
